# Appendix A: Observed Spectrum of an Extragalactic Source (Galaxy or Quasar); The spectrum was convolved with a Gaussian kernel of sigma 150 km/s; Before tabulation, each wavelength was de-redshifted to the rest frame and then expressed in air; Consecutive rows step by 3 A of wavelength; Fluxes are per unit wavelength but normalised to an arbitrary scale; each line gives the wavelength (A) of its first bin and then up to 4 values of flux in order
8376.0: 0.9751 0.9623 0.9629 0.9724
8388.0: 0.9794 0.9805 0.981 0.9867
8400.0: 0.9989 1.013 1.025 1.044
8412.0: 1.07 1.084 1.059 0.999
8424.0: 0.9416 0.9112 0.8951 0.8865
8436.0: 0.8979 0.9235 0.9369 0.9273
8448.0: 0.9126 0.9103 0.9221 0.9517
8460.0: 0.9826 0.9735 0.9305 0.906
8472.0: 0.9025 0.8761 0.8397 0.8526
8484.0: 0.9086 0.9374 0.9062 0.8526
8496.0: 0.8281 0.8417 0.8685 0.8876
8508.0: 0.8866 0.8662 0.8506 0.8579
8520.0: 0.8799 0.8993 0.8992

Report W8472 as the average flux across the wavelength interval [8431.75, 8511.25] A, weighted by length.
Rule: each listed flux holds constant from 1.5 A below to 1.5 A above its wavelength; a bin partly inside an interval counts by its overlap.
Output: 0.901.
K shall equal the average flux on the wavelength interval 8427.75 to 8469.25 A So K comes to 0.926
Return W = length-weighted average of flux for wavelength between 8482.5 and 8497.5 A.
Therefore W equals 0.887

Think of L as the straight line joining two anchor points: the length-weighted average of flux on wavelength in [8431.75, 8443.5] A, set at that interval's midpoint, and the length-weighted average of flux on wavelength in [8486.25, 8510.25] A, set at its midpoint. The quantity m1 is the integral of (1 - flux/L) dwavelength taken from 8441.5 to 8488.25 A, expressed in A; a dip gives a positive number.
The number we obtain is -1.1 A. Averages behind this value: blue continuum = 0.912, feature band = 0.916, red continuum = 0.874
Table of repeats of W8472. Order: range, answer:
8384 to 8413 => 1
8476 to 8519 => 0.87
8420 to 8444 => 0.922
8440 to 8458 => 0.926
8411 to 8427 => 1.02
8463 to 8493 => 0.897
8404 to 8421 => 1.05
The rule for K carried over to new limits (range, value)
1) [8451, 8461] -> 0.944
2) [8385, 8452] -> 0.972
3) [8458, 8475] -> 0.934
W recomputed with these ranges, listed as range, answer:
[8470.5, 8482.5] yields 0.868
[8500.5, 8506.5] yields 0.878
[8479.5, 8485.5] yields 0.881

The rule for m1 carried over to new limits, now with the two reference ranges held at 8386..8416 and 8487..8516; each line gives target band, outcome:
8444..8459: 0.2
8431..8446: 0.7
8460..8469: -0.3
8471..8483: 0.5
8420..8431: 0.5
